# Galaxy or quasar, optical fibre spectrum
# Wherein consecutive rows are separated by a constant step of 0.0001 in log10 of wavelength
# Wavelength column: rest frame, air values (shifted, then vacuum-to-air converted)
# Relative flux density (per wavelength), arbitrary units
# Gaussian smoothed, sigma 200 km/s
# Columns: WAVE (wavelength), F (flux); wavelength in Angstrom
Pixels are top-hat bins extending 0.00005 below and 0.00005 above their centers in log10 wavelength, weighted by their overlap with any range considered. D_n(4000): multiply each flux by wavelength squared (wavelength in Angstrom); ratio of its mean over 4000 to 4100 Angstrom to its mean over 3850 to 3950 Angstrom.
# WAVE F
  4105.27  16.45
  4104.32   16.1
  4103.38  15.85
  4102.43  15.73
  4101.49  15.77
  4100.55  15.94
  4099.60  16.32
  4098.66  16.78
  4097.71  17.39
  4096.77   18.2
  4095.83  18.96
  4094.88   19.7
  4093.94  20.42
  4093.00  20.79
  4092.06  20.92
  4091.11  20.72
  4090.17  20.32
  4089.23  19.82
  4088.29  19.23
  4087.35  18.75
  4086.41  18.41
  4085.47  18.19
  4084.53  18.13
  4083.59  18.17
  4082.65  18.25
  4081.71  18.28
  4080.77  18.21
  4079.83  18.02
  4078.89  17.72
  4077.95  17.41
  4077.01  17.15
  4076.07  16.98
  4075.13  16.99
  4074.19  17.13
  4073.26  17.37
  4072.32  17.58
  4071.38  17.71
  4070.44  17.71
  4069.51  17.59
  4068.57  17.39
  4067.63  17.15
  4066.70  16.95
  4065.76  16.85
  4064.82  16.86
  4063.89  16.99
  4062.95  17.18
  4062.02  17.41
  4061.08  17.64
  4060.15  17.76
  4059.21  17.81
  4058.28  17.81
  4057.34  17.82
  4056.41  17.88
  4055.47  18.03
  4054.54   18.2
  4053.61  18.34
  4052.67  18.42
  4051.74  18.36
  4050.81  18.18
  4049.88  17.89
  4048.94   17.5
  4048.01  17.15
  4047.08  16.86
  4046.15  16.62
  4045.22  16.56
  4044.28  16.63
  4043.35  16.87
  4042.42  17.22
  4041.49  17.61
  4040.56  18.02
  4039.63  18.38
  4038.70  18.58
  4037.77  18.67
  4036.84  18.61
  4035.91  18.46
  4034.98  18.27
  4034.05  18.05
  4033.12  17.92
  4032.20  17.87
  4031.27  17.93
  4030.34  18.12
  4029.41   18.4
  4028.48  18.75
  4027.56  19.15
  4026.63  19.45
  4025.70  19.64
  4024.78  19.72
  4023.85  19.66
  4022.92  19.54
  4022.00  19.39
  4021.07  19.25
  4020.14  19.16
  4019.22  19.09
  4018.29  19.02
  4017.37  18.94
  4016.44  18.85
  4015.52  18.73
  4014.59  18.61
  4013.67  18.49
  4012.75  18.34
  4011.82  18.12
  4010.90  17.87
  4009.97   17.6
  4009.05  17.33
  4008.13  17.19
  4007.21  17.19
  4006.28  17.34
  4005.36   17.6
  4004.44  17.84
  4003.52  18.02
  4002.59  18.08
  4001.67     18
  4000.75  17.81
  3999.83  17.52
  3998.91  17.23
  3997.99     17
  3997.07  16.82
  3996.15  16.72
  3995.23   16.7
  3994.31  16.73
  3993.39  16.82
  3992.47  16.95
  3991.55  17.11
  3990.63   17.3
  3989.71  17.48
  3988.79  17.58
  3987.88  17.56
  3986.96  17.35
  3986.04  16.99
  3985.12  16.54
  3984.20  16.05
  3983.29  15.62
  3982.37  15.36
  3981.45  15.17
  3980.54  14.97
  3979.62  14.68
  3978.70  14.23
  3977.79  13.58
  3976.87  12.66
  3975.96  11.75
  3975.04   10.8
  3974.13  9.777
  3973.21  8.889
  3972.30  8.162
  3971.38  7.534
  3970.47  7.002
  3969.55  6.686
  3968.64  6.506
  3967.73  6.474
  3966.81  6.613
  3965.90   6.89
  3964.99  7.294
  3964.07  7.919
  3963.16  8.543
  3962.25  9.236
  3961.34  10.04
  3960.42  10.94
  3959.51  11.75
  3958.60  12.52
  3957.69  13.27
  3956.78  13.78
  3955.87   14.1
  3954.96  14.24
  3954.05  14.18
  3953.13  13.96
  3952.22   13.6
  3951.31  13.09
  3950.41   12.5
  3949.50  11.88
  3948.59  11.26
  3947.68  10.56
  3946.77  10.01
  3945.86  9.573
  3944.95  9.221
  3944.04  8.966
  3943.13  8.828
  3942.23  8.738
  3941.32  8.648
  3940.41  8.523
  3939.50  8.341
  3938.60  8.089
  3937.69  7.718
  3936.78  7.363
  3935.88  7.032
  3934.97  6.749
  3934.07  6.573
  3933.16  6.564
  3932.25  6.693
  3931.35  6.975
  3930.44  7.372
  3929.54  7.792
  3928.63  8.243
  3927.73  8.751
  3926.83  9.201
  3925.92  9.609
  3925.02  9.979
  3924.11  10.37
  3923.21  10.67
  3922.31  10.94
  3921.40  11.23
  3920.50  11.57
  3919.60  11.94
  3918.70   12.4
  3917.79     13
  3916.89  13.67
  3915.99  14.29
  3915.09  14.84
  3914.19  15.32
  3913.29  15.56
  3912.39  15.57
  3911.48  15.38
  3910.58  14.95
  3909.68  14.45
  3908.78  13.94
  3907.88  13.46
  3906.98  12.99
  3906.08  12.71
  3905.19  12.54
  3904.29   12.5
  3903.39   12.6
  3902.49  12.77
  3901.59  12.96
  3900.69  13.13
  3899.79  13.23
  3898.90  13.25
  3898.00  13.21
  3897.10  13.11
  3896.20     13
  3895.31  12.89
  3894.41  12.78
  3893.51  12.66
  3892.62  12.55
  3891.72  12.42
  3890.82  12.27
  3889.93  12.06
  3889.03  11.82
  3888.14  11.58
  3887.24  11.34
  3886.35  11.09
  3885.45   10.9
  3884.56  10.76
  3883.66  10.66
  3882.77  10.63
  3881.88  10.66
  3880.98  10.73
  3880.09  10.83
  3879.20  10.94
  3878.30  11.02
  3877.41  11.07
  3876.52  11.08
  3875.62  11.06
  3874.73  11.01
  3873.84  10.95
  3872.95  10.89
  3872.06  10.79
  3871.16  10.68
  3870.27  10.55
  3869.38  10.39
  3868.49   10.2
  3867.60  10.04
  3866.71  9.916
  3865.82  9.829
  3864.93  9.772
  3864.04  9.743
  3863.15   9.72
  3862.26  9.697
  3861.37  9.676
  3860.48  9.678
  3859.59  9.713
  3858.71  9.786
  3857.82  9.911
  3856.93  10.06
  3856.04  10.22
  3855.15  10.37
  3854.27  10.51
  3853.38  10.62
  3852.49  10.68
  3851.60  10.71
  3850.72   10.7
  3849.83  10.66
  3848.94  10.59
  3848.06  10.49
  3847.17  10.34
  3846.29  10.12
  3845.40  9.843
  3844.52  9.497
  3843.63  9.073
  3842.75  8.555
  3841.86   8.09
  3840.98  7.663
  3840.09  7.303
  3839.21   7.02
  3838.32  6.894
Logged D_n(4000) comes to 1.79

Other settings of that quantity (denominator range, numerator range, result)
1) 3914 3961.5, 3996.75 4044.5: 1.81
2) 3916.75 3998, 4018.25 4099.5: 1.67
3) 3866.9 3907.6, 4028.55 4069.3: 1.64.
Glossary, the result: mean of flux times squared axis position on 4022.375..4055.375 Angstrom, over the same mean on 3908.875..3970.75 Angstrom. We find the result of 1.8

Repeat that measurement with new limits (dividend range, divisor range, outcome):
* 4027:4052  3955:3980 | 1.83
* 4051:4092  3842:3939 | 1.79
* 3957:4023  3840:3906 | 1.44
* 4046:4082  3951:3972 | 1.81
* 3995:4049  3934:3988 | 1.70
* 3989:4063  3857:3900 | 1.75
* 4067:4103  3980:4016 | 1.10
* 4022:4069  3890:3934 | 1.60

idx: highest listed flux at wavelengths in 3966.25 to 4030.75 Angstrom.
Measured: 19.72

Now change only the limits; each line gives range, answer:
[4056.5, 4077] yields 17.82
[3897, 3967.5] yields 15.57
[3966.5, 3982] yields 15.17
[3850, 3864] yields 10.71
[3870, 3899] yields 13.25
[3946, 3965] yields 14.24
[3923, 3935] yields 10.67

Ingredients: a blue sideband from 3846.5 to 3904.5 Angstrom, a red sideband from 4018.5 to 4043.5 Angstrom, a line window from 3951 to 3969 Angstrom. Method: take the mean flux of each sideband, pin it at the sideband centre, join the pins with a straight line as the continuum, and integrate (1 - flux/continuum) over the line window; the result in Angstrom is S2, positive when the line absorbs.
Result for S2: 5.2 Angstrom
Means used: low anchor 11.1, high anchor 18.6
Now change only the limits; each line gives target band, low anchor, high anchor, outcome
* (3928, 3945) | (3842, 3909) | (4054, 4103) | 6.9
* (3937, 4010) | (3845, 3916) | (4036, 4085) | 8.9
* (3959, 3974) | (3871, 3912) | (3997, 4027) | 7.3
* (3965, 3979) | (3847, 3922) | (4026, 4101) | 5.4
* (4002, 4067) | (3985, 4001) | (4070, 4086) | -2.5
